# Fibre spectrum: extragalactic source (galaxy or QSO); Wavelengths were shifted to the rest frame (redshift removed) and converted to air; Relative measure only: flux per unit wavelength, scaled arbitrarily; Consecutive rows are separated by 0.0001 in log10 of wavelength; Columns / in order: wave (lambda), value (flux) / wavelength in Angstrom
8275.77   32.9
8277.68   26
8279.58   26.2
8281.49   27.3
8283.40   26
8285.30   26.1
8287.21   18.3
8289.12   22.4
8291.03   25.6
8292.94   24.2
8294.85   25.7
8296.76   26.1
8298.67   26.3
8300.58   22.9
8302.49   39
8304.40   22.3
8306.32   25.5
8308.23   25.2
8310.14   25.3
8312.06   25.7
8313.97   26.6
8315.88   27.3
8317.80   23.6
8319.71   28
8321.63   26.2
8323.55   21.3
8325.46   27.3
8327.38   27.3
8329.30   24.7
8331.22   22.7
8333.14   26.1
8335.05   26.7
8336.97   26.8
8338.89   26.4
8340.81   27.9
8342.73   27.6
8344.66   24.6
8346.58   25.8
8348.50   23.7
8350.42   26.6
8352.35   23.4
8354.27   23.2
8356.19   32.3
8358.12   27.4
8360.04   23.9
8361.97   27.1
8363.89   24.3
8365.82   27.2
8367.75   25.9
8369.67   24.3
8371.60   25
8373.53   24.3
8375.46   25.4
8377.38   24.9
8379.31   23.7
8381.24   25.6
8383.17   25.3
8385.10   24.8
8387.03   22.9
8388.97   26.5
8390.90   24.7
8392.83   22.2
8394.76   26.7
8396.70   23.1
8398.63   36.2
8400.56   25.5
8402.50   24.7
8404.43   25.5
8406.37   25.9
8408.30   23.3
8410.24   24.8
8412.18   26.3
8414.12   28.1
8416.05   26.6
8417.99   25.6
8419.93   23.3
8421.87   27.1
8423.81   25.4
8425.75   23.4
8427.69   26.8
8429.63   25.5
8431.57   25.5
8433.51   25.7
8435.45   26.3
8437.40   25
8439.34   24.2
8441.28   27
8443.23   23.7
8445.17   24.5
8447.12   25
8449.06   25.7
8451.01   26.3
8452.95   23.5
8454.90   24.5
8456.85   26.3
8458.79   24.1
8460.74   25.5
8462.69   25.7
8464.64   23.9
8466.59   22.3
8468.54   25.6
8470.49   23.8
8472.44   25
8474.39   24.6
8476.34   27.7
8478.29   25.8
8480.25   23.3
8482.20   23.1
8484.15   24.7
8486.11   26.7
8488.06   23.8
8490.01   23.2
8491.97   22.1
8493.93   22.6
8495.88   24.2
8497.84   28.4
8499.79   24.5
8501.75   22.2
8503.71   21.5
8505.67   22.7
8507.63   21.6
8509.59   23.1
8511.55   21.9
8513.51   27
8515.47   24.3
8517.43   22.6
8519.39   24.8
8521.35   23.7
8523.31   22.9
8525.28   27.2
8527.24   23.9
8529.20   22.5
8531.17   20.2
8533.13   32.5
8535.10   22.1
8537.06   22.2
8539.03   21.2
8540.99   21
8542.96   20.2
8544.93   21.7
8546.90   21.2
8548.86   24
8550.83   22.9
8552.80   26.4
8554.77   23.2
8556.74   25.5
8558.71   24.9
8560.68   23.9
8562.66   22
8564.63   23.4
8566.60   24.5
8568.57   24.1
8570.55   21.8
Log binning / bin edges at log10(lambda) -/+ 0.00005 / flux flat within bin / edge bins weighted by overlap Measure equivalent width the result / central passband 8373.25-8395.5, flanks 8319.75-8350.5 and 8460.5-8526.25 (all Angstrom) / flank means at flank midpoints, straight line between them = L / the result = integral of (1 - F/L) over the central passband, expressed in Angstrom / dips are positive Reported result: 0.5 Angstrom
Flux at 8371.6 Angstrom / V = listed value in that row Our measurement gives 25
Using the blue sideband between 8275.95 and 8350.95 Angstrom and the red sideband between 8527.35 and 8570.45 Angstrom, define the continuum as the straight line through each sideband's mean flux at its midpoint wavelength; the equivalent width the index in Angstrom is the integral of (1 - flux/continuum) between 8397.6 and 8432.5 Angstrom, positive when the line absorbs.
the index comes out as -1.9 Angstrom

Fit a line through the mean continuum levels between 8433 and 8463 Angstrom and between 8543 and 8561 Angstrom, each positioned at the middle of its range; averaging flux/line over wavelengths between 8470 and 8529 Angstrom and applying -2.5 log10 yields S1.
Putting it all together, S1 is 0.01 mag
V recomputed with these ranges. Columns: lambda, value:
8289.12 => 22.4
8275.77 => 32.9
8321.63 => 26.2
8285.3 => 26.1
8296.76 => 26.1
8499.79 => 24.5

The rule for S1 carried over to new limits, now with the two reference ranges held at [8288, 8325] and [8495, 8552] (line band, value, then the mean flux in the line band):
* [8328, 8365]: -0.02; 25.9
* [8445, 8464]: -0.04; 25.1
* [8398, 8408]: -0.10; 27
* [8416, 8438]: -0.05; 25.5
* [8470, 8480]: -0.06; 25.3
